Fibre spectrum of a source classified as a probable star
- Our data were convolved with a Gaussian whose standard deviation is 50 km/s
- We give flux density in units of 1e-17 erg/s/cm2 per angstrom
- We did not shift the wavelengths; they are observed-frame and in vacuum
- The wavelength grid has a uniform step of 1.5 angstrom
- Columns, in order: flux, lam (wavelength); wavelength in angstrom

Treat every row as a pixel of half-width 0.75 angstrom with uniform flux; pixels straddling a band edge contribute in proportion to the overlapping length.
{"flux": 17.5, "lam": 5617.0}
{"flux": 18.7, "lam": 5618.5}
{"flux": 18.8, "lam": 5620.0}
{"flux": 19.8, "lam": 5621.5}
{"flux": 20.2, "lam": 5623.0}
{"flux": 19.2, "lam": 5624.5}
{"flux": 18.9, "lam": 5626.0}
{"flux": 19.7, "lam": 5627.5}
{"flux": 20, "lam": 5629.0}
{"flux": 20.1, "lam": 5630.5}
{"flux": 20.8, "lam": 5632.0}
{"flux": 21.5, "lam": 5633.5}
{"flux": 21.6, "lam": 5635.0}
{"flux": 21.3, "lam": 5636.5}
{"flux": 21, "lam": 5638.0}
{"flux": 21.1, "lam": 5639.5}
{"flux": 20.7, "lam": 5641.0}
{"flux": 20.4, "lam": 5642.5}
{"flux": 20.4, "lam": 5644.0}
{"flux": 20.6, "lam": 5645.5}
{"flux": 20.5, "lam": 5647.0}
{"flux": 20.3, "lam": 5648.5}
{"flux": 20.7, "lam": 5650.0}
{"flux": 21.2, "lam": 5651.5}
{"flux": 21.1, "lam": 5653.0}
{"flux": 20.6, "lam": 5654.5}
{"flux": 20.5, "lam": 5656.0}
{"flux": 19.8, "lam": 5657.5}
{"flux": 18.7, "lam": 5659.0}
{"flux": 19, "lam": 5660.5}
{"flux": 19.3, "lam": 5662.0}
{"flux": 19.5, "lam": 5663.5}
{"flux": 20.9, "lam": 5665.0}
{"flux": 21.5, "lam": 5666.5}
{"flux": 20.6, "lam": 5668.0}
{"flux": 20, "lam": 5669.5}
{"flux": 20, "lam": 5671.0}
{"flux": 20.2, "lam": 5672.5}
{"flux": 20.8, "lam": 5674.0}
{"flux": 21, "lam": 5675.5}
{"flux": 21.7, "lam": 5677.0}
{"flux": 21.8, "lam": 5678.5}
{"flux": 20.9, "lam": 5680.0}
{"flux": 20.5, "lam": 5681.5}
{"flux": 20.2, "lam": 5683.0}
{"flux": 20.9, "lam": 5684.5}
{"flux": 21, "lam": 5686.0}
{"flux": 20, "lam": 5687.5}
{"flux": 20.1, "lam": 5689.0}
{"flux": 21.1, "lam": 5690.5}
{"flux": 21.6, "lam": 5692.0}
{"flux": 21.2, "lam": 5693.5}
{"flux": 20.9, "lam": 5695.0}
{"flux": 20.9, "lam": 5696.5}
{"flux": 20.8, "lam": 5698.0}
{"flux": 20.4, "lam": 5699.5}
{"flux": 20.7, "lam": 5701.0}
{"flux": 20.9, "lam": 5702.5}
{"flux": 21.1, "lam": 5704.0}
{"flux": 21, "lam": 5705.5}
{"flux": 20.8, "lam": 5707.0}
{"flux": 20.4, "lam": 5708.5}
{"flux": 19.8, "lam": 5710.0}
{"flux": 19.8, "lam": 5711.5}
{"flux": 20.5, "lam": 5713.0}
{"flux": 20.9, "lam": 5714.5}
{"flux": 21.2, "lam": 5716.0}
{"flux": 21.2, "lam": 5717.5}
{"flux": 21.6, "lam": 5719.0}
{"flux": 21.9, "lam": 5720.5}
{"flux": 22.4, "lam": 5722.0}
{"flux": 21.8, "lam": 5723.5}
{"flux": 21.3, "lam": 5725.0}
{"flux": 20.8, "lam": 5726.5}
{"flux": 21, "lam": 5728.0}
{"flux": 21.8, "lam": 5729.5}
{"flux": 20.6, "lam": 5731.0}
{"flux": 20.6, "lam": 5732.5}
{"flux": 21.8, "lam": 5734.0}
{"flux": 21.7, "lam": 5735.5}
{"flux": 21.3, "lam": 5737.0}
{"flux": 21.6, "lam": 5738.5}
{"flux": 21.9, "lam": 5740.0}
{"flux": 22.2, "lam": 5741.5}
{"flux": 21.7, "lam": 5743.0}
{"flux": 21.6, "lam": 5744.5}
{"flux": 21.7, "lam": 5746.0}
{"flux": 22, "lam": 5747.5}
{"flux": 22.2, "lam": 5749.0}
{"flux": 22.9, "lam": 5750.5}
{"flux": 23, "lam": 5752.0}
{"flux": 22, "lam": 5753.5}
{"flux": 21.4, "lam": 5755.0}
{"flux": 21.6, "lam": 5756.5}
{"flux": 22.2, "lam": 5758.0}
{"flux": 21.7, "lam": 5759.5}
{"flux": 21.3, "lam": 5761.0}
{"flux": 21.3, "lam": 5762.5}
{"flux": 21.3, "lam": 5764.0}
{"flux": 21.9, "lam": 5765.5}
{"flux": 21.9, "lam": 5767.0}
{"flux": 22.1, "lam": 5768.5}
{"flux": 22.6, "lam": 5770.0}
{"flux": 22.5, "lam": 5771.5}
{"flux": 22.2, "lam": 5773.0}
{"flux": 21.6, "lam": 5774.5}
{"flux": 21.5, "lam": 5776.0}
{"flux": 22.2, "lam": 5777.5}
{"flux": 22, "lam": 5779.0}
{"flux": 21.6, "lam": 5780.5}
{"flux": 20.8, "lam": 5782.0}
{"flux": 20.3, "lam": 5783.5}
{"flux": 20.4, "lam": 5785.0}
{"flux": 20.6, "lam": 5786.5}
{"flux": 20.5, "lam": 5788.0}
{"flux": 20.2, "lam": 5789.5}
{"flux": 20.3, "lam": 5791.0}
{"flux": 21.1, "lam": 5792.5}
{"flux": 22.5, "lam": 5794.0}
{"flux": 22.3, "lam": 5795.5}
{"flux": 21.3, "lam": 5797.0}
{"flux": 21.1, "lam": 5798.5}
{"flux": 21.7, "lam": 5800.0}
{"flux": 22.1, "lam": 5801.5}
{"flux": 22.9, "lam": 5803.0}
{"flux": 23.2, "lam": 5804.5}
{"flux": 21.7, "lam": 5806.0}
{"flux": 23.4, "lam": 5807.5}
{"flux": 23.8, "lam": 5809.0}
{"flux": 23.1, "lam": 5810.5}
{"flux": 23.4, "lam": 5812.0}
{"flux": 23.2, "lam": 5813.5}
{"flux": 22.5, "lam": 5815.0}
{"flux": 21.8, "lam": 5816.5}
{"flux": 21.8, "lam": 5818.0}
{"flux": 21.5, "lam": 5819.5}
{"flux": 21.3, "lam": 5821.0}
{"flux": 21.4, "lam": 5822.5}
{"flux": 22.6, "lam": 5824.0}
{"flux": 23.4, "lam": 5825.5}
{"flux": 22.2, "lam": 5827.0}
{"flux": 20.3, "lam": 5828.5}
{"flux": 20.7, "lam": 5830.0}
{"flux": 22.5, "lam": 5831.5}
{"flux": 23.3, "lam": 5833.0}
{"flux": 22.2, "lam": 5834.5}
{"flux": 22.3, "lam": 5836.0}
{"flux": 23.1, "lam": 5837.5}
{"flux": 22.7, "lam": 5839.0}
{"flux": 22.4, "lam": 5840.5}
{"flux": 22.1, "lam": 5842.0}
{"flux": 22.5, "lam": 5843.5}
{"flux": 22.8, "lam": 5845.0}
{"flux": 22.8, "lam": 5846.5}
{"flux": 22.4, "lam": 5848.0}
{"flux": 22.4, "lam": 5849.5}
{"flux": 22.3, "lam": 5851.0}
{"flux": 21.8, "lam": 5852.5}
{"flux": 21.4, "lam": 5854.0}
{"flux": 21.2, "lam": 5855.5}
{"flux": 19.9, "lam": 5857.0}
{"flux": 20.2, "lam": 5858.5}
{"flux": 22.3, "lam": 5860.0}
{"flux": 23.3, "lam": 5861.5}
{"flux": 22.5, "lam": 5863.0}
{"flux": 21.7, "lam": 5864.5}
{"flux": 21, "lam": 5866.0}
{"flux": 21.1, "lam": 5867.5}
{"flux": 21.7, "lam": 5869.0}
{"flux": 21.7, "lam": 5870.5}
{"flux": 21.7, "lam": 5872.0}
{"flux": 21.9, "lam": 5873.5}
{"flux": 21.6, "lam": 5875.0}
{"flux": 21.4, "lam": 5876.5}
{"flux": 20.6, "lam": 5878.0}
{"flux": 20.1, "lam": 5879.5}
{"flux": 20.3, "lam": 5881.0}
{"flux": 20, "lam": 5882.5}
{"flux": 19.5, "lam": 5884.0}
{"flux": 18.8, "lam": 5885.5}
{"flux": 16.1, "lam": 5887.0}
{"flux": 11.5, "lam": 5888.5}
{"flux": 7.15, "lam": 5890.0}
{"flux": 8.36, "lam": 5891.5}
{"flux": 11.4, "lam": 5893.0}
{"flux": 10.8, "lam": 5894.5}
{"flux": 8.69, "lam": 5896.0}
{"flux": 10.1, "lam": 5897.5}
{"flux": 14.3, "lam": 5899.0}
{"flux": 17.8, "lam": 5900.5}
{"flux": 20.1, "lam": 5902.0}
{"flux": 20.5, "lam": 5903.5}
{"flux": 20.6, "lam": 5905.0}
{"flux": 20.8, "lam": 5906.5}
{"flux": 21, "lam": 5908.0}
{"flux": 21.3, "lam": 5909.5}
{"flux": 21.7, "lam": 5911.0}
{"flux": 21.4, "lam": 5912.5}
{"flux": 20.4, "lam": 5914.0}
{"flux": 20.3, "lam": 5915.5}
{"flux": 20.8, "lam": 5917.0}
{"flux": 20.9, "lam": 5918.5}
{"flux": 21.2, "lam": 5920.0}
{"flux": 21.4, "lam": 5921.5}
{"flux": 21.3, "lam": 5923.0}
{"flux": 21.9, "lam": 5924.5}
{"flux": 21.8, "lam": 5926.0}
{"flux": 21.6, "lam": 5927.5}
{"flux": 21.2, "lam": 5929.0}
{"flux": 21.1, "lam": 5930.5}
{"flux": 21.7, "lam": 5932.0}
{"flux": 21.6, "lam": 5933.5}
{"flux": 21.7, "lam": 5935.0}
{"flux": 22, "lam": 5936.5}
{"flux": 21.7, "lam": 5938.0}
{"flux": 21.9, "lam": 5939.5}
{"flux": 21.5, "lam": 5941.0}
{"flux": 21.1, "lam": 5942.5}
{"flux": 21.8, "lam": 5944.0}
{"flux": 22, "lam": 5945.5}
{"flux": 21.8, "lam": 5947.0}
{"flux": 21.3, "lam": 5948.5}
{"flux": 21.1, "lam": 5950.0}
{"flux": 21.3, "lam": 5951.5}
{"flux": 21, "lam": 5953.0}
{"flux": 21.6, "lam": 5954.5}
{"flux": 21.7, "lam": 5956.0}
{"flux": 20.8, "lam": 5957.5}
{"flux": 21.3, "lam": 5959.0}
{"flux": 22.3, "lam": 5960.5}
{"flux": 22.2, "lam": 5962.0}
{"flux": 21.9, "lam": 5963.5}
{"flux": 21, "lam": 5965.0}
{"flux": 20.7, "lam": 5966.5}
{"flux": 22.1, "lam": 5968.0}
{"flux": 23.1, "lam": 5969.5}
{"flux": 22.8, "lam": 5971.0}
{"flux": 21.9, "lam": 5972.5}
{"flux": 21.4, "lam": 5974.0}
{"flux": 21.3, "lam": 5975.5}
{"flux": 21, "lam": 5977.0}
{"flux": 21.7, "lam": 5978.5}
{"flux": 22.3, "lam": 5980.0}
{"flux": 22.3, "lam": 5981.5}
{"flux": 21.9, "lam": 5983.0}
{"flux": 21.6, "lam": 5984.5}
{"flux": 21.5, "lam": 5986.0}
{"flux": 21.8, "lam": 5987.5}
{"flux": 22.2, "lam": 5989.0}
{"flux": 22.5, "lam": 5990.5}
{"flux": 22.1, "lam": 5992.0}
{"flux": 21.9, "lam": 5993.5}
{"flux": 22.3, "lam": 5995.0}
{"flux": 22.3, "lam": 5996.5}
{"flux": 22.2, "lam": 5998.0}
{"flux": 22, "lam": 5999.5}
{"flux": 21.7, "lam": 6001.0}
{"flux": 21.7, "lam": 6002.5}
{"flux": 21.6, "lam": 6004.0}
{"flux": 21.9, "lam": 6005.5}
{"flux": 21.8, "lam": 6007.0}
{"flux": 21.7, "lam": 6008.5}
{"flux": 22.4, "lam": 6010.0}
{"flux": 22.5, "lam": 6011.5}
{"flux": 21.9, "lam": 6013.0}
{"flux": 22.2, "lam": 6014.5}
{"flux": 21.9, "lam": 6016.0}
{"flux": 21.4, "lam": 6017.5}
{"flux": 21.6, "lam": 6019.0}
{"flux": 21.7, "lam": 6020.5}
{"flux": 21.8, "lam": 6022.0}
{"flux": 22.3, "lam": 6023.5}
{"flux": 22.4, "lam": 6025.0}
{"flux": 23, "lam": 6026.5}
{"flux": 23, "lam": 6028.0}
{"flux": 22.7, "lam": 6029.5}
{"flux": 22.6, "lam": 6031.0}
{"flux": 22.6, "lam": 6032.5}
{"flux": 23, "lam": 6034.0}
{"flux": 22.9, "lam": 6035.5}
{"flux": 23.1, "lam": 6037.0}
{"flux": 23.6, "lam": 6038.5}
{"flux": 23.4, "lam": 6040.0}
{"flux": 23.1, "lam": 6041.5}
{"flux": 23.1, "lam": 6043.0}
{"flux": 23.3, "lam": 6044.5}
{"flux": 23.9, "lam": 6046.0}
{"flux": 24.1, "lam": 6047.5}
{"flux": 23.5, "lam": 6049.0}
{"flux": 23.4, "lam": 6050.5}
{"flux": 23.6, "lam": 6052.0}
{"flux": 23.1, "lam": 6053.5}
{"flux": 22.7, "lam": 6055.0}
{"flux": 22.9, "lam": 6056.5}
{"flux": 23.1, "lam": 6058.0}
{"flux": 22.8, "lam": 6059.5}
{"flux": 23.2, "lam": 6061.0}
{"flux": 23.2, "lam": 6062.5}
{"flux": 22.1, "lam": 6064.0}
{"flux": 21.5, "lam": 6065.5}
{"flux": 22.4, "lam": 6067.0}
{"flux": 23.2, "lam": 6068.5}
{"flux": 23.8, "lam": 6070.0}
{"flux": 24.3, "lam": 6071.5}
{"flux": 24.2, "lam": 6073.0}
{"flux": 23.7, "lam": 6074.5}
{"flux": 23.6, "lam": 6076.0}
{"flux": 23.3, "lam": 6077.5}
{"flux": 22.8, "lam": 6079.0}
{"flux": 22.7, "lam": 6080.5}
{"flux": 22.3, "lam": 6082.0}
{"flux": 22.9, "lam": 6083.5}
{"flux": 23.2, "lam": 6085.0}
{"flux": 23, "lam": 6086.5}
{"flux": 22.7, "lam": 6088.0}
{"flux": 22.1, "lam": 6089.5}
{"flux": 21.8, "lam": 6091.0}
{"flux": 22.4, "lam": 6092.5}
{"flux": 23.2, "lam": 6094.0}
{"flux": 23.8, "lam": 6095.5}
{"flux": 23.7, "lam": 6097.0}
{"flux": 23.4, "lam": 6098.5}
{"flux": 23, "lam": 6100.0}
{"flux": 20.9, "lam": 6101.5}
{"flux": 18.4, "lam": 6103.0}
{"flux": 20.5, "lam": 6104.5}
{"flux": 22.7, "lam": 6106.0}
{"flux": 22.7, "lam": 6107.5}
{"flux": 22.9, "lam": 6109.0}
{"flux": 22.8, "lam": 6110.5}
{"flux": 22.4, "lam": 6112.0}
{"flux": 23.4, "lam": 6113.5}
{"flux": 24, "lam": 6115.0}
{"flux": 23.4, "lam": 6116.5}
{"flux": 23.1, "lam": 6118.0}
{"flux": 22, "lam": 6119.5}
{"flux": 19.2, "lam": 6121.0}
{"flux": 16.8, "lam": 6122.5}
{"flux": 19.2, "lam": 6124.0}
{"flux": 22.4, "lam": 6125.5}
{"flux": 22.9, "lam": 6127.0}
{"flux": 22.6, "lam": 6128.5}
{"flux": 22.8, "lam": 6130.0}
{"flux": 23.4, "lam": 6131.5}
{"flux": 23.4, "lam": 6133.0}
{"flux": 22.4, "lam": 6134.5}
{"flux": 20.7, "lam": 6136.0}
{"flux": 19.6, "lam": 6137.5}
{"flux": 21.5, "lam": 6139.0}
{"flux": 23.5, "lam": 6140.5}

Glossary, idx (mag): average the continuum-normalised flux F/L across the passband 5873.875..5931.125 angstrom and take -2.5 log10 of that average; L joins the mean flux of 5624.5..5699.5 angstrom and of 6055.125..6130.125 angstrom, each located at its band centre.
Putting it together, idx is 0.17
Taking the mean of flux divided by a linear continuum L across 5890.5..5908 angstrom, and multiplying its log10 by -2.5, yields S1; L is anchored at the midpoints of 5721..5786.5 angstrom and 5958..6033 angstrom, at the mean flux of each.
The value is 0.41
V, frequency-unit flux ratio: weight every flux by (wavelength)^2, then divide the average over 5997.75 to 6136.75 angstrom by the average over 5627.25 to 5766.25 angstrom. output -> 1.2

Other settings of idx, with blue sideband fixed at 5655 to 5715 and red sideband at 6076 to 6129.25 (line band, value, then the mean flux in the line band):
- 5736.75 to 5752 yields -0.06 mag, 22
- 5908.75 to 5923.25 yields 0.02 mag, 21.1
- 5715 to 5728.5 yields -0.04 mag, 21.5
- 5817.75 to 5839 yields -0.05 mag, 22.1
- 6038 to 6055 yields -0.07 mag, 23.4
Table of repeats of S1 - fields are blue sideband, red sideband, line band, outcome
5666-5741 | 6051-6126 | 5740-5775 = -0.038 mag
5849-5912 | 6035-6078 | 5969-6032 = -0.010 mag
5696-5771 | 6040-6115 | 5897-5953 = 0.075 mag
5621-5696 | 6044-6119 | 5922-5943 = 0.024 mag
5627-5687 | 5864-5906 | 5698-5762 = -0.096 mag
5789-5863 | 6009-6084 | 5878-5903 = 0.437 mag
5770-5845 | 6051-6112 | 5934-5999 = 0.033 mag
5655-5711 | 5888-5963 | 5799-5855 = -0.123 mag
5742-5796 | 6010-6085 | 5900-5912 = 0.086 mag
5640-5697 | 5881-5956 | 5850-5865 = -0.111 mag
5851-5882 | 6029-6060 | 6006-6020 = 0.045 mag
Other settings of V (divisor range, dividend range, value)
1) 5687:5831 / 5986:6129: 1.15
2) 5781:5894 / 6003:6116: 1.17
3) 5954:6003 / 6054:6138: 1.07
